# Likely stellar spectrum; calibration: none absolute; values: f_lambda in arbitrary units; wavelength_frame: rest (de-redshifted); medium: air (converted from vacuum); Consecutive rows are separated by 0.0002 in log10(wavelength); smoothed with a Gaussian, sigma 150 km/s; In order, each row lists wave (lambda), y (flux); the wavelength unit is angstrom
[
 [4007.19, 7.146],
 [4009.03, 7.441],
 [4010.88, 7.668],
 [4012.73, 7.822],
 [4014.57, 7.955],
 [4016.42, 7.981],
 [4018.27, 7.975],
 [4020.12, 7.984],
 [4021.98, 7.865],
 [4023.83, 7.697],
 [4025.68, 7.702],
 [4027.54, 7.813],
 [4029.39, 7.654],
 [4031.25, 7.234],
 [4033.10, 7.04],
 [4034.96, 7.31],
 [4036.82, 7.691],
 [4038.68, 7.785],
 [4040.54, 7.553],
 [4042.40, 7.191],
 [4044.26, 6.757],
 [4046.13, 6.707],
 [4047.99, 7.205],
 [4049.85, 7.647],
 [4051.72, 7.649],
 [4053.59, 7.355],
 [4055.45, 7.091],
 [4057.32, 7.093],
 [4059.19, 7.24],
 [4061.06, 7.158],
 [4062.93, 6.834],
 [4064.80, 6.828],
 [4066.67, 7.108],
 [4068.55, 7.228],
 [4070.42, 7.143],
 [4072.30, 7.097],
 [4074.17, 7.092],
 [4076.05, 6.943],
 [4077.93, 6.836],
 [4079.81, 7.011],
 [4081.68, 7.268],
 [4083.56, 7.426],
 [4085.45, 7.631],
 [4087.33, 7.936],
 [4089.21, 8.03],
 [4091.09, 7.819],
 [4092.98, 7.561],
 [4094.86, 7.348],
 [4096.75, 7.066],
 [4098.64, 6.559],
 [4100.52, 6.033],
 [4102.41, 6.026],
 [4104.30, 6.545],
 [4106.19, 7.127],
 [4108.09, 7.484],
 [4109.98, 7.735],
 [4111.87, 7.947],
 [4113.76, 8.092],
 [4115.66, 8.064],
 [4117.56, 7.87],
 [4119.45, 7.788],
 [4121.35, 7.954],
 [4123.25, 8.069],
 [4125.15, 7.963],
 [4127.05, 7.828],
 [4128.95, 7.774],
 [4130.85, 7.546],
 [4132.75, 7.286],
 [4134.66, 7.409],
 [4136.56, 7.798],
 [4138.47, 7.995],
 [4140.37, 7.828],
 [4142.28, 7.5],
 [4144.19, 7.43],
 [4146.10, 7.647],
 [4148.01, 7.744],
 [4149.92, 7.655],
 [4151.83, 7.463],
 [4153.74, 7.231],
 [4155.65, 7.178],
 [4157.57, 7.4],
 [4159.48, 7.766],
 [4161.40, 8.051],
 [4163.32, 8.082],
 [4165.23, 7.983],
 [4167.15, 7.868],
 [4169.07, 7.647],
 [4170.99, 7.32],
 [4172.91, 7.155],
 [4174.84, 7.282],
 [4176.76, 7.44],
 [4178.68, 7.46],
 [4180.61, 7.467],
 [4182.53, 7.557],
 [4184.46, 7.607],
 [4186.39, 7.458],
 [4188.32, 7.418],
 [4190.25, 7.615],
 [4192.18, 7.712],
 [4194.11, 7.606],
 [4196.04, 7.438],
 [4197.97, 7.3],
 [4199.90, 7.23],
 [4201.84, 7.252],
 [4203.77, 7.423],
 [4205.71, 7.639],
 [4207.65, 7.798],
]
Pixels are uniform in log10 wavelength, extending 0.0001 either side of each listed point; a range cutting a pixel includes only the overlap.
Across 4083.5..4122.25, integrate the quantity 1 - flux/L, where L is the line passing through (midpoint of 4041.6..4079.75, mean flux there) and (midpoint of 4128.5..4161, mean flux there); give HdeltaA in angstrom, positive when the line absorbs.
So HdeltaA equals -0.5 angstrom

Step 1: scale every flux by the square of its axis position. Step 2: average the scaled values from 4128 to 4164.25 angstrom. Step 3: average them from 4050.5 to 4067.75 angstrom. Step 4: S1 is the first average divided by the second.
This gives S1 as 1.11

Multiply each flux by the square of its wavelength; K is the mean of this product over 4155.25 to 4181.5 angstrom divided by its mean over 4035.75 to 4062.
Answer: 1.1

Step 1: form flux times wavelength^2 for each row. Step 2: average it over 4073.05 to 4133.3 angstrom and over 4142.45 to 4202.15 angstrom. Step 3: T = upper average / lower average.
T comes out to 1.05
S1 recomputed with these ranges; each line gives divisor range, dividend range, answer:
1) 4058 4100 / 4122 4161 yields 1.09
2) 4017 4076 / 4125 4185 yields 1.09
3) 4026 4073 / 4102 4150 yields 1.09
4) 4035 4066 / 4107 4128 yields 1.13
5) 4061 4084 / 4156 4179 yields 1.13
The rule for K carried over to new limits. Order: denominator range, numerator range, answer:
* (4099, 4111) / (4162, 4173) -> 1.17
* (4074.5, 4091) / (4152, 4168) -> 1.08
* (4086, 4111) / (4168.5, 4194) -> 1.08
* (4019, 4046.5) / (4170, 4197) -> 1.07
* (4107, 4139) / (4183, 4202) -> 0.99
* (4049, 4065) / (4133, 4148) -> 1.10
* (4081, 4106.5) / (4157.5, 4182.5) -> 1.10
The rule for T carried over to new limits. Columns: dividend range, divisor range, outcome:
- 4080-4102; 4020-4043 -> 0.99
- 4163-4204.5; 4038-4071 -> 1.11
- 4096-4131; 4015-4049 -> 1.03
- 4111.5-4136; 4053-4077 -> 1.13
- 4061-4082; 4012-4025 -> 0.91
